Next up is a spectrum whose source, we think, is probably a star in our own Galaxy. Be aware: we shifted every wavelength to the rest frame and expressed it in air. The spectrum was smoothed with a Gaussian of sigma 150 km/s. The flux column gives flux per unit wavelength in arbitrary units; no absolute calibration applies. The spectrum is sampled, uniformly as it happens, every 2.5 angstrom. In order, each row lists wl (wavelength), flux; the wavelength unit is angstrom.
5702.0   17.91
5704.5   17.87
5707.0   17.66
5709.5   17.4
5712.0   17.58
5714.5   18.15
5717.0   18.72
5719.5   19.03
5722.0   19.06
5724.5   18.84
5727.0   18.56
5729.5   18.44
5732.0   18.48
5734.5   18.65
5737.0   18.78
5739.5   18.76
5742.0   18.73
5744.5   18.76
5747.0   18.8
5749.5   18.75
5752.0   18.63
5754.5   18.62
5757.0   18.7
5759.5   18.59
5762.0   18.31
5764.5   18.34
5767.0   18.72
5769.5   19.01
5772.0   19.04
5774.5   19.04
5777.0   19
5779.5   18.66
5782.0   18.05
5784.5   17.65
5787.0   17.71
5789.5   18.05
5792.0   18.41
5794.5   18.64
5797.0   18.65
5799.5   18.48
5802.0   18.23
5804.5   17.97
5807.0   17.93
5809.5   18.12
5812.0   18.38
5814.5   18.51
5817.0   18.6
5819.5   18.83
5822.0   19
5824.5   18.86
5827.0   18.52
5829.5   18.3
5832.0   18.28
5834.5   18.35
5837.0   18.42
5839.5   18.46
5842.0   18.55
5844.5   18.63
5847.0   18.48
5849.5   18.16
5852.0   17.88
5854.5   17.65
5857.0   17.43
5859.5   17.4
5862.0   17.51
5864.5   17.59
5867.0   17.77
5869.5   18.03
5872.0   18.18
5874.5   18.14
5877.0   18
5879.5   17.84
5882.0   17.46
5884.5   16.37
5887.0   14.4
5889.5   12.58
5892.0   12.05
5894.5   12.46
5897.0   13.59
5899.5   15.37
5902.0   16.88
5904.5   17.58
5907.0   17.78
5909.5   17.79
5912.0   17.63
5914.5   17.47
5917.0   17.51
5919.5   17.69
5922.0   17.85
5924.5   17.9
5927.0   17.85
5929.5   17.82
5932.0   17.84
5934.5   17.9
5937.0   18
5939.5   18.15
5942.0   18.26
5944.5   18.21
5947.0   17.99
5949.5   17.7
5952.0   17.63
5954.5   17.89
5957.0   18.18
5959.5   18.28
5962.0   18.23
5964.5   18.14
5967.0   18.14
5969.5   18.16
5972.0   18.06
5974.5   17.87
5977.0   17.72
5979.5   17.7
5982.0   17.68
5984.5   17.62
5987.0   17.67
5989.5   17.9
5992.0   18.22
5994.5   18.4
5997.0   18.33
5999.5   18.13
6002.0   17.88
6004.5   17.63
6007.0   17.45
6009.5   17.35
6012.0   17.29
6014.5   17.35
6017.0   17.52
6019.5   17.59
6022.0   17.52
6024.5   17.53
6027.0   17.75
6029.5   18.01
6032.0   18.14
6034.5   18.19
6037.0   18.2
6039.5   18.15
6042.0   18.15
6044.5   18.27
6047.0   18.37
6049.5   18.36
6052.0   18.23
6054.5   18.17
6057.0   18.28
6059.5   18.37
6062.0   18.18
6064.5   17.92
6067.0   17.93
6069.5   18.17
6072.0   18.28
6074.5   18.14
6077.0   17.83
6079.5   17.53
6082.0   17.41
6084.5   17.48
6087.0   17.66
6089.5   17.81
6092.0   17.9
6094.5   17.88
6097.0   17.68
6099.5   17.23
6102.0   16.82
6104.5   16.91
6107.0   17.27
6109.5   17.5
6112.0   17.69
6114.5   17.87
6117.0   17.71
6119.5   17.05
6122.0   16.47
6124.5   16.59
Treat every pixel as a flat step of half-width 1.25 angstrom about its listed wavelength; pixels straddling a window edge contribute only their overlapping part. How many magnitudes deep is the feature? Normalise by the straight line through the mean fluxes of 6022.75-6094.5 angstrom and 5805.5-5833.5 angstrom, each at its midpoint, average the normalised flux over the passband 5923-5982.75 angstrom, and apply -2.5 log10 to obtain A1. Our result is 0.01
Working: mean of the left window 18.5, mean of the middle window 18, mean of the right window 18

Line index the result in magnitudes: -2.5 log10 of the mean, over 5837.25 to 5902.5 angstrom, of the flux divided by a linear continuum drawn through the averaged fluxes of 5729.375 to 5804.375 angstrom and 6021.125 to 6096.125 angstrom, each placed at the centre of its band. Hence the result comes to 0.09 mag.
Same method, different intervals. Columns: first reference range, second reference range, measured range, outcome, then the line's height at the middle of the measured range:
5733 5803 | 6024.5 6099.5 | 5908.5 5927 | 0.03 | 18.3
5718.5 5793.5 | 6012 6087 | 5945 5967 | 0.01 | 18.2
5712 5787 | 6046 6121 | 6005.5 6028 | 0.03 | 17.9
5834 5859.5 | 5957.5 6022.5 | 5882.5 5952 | 0.08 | 18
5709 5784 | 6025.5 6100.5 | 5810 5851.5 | 0.00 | 18.4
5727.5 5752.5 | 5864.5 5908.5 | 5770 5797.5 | -0.03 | 17.9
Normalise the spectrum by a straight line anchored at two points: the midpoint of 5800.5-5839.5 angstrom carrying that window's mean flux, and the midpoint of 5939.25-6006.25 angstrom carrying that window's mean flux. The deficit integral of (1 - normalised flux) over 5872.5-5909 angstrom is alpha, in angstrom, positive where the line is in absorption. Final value 4.8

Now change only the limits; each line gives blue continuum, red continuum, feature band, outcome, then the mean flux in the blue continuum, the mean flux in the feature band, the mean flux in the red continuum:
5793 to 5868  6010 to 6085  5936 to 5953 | 0.1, 18.3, 18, 17.9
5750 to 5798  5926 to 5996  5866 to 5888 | 1.0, 18.5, 17.4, 18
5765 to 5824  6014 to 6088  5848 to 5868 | 0.7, 18.5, 17.7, 18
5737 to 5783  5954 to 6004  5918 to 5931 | 0.3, 18.7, 17.8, 18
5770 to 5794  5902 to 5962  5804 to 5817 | 0.1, 18.4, 18.2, 17.9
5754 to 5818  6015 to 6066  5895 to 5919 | 2.0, 18.4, 16.7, 18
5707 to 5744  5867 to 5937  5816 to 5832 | -1.0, 18.5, 18.7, 16.8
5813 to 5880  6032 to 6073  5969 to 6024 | 1.3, 18.2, 17.8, 18.2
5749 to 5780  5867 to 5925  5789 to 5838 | -1.4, 18.7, 18.4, 16.6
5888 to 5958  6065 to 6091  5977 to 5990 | -0.3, 17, 17.7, 17.8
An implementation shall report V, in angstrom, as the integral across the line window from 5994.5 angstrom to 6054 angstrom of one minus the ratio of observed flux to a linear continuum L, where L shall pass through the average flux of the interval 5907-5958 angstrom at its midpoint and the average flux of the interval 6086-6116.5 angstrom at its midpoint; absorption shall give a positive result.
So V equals -0.8 angstrom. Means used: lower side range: 17.9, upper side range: 17.5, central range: 17.9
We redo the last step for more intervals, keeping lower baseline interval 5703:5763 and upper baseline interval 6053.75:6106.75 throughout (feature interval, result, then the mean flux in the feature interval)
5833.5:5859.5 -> 0.1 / 18.2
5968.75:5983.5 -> 0.1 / 17.9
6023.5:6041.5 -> -0.1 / 18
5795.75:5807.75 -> 0.1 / 18.3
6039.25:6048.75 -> -0.2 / 18.3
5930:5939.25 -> 0.1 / 17.9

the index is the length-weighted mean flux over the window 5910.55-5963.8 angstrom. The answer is 17.9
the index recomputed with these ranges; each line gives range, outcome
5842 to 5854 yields 18.3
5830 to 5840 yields 18.4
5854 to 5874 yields 17.7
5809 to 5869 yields 18.2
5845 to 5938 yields 17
